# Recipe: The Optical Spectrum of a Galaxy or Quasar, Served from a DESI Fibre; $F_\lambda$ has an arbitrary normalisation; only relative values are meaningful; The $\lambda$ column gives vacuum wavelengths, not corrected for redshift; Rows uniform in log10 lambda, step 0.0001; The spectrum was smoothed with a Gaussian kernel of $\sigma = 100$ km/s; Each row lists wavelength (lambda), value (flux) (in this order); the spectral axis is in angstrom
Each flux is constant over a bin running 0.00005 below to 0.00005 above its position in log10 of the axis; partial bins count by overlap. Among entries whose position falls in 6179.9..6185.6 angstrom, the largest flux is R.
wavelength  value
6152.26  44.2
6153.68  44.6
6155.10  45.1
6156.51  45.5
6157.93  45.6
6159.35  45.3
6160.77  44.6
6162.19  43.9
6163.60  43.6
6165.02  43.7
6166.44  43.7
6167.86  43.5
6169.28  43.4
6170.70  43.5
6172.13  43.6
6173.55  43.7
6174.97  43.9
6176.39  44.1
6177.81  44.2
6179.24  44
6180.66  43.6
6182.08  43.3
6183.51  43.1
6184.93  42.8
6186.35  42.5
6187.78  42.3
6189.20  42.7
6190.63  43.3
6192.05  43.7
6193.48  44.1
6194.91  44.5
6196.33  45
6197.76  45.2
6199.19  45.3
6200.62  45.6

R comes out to 43.6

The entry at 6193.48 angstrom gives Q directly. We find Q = 44.1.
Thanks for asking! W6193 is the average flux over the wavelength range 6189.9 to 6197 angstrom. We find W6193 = 44.1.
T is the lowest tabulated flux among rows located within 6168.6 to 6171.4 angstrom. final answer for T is 43.4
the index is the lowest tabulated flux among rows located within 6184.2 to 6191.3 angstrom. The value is 42.3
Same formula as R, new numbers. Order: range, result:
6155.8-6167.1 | 45.6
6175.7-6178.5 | 44.2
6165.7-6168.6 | 43.7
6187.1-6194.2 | 44.1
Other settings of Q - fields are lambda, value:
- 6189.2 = 42.7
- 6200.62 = 45.6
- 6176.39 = 44.1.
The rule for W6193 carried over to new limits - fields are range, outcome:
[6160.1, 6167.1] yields 43.9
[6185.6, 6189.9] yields 42.5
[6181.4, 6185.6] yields 43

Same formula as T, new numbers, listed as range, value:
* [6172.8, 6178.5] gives 43.7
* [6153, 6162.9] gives 43.9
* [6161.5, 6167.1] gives 43.6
